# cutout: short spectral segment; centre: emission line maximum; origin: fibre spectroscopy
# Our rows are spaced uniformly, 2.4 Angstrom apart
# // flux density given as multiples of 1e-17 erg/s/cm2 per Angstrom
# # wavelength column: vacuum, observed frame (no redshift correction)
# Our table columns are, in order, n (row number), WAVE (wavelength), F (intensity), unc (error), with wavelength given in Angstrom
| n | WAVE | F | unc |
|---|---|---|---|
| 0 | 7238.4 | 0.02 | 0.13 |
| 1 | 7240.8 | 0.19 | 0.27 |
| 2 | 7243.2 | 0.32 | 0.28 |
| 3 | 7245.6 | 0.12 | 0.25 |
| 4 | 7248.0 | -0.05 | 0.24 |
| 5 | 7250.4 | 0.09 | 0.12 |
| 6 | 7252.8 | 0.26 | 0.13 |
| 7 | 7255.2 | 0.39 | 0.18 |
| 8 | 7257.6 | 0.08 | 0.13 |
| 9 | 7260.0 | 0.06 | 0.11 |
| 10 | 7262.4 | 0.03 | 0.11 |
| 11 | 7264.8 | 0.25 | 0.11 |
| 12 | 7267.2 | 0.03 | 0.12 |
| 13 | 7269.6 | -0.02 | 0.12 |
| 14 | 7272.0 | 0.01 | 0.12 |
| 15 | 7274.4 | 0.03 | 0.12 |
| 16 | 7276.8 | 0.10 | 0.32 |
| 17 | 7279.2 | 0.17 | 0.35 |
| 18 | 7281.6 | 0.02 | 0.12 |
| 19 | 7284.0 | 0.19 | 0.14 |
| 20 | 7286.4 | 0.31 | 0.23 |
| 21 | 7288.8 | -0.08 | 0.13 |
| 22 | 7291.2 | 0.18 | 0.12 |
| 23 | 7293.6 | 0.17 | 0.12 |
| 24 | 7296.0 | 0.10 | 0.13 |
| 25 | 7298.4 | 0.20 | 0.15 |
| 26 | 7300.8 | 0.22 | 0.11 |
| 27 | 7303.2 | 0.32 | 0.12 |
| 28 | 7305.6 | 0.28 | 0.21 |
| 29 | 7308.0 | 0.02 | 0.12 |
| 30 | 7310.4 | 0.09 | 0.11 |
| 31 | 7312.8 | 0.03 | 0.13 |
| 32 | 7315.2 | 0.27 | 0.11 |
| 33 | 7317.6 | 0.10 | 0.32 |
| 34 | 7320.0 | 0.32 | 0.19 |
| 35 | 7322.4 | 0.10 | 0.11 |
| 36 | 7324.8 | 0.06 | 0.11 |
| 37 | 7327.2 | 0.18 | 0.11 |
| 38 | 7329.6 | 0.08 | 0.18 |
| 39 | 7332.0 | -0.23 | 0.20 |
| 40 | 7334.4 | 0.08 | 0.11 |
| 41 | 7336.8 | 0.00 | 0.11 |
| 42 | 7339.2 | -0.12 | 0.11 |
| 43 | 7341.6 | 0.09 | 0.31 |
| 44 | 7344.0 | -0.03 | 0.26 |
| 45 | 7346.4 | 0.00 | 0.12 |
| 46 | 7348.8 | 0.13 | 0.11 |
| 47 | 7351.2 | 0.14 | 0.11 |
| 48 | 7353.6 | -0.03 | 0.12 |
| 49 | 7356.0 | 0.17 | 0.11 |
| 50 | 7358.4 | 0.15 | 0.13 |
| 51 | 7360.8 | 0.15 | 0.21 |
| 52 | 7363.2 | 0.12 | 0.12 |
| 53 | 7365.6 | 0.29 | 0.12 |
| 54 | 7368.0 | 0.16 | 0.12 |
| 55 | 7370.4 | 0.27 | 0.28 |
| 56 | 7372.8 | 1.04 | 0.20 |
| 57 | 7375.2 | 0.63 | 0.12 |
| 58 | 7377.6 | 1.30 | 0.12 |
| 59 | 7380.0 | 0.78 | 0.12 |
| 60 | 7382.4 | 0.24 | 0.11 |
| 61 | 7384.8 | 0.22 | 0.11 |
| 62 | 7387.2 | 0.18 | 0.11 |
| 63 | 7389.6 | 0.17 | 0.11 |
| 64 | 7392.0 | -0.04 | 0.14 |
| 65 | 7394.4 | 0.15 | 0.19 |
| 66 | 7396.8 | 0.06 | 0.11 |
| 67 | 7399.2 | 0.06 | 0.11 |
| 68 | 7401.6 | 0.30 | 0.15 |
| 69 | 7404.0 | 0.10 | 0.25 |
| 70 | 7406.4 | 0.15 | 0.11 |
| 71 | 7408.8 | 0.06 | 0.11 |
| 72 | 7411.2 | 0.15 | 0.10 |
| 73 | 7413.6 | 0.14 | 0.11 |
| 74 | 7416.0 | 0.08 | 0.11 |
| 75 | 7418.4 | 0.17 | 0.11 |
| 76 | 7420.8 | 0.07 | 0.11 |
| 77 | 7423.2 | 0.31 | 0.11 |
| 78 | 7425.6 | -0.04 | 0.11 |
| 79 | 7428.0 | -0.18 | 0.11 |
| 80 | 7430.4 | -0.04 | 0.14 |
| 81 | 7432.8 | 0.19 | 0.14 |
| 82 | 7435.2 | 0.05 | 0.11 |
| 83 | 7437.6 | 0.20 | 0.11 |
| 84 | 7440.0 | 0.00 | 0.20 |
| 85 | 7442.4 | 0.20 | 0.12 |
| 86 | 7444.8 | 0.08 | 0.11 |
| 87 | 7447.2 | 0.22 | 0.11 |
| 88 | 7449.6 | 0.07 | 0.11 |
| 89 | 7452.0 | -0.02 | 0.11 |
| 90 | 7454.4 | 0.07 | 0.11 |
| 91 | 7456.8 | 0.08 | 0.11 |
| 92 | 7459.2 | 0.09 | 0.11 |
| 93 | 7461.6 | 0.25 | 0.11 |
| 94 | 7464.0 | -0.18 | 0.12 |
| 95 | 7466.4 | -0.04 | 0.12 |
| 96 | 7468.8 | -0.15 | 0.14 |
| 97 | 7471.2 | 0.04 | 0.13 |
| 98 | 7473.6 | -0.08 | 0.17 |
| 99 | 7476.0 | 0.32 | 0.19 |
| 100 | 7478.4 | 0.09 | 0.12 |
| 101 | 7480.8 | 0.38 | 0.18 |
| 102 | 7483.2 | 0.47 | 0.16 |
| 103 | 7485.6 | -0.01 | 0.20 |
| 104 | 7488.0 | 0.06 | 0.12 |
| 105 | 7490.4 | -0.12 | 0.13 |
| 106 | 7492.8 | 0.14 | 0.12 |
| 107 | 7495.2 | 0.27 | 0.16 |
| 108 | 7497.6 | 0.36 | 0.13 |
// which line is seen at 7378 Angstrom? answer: [O II]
